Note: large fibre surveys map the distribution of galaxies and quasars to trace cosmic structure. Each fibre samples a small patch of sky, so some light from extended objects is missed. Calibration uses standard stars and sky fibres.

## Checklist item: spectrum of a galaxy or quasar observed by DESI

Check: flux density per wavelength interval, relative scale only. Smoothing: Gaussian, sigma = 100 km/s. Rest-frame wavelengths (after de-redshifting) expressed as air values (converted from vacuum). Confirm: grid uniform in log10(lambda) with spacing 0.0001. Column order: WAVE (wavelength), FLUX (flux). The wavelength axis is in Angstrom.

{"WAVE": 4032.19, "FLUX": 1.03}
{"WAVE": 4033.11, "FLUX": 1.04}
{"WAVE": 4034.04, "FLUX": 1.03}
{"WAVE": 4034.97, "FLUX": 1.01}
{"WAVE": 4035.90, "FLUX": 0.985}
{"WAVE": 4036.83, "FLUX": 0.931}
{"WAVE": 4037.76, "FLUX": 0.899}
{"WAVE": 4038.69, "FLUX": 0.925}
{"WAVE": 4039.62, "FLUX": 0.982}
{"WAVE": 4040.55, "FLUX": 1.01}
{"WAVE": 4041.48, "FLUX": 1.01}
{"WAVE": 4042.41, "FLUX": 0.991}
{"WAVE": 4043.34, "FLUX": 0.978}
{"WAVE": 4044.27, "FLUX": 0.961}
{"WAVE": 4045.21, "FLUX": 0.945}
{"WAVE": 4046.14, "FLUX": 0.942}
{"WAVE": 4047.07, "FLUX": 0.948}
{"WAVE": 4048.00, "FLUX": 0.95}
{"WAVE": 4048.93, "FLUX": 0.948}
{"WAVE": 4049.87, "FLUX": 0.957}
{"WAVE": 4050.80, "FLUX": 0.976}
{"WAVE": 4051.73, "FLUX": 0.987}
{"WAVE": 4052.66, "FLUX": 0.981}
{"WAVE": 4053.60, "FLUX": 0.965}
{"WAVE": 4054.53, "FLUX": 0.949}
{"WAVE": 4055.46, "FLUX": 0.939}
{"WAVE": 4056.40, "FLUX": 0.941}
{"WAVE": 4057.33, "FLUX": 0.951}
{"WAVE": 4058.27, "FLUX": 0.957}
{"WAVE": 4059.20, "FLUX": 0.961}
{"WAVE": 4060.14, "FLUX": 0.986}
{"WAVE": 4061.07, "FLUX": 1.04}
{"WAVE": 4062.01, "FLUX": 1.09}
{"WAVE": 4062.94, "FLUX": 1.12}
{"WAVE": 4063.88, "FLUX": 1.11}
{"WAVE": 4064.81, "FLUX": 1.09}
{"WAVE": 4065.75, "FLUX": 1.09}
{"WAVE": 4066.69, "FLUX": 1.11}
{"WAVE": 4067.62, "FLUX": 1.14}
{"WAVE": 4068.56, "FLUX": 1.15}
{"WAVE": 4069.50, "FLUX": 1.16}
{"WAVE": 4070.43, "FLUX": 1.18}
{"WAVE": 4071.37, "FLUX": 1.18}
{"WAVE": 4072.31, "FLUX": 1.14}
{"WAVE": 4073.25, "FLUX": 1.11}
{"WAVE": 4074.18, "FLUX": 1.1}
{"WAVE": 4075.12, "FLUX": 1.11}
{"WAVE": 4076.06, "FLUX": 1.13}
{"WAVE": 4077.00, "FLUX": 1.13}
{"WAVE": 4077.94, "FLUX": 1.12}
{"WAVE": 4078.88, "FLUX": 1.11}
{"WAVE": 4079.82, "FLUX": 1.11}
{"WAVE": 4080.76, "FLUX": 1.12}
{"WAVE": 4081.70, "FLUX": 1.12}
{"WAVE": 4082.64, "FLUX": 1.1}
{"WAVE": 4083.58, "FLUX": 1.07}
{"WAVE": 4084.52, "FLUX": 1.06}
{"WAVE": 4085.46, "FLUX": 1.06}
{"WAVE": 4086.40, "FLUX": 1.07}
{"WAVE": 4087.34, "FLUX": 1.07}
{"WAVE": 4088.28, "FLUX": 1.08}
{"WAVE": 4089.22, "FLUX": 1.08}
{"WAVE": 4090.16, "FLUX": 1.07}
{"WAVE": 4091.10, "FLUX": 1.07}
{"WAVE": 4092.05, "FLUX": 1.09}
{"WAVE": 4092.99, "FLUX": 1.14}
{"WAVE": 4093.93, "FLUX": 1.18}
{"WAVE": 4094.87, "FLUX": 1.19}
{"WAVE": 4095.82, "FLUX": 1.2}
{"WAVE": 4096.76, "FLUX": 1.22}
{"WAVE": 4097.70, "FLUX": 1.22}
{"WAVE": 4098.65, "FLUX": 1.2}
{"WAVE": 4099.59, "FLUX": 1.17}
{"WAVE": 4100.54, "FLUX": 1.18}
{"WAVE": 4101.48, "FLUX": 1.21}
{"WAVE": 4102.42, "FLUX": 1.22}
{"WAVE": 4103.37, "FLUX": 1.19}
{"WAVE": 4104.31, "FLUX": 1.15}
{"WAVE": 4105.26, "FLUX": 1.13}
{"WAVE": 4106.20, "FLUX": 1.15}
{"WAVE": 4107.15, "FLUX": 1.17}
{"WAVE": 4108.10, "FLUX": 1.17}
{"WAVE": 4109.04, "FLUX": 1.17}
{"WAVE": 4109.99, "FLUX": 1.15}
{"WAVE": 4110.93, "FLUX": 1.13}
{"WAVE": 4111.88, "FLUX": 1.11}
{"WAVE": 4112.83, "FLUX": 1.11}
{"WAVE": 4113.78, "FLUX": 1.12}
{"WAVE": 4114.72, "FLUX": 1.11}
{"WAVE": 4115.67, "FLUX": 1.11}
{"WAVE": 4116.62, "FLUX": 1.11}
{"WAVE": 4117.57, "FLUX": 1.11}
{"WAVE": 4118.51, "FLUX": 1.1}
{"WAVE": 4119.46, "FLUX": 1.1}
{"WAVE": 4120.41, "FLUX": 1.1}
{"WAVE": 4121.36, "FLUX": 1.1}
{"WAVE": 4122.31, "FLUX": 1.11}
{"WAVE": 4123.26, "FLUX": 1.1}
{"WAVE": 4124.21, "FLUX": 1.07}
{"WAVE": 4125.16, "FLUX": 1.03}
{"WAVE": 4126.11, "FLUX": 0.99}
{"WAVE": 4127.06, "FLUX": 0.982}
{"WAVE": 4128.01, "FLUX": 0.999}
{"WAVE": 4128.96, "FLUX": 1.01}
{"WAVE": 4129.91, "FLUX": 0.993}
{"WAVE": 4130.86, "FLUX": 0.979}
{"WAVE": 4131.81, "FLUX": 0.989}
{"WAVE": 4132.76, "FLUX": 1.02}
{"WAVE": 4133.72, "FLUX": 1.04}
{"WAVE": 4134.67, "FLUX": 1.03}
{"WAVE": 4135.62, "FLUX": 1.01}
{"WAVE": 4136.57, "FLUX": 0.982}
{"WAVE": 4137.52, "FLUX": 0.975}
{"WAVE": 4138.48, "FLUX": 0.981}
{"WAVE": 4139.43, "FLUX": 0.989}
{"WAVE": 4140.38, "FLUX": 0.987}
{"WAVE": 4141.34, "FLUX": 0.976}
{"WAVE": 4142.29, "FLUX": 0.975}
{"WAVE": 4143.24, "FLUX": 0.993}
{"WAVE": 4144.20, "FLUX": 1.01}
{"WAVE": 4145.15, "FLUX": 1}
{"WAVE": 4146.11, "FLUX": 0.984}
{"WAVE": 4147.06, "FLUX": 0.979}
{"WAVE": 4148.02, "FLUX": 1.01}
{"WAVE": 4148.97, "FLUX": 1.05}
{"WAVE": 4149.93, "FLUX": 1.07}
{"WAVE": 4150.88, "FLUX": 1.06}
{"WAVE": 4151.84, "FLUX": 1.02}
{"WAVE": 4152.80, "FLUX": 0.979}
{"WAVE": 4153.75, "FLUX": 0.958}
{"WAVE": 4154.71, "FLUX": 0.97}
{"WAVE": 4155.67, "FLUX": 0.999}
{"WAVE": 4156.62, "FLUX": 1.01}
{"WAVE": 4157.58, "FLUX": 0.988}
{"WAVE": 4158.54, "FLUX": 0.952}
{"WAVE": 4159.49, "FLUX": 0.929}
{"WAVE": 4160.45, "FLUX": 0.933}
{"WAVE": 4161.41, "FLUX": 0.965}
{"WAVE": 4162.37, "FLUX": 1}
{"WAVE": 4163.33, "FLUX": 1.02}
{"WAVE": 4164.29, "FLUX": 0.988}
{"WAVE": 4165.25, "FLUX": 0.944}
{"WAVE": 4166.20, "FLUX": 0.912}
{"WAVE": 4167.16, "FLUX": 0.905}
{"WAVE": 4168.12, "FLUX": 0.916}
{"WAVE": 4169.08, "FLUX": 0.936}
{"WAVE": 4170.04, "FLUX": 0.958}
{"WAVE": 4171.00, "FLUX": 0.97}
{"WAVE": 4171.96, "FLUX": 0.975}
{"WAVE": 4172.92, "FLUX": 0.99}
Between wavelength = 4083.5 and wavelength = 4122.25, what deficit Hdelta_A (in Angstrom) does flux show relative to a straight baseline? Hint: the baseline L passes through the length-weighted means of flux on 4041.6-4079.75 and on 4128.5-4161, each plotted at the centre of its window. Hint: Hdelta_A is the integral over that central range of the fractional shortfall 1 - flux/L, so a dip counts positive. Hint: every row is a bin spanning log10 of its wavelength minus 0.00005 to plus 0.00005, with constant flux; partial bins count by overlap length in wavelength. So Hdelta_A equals -4.4 Angstrom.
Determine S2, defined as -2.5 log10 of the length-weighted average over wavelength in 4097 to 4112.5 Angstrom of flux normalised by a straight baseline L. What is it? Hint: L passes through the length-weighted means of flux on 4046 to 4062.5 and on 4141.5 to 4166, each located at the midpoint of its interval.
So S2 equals -0.19 mag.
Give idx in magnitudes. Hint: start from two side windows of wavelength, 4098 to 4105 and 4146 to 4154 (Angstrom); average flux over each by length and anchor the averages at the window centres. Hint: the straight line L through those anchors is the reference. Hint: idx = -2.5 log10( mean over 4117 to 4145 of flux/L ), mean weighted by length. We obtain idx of 0.06 mag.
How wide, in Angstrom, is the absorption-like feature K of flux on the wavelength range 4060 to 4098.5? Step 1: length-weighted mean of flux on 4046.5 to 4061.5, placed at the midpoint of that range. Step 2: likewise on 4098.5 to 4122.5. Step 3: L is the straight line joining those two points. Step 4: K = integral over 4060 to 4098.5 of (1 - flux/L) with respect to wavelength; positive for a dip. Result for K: -2.7 Angstrom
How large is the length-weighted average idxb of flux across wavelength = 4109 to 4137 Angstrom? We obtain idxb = 1.06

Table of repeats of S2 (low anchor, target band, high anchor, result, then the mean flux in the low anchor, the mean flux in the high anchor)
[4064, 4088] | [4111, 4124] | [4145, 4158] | -0.053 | 1.11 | 1.01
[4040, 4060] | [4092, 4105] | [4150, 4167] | -0.216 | 0.964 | 0.979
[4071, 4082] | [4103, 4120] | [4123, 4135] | -0.080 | 1.12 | 1.02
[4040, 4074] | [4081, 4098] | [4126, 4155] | -0.101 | 1.03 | 1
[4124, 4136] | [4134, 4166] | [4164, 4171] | -0.022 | 1.01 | 0.939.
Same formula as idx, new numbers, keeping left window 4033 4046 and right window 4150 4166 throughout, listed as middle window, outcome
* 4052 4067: -0.04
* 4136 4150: -0.01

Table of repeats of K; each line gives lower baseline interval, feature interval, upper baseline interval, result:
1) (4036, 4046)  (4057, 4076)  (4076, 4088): -0.8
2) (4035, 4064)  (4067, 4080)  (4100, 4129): -1.3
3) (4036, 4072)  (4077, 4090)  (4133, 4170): -1.1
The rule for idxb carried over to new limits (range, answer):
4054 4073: 1.06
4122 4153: 1.01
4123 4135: 1.02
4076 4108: 1.14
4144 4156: 1.01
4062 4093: 1.11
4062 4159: 1.08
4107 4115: 1.14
